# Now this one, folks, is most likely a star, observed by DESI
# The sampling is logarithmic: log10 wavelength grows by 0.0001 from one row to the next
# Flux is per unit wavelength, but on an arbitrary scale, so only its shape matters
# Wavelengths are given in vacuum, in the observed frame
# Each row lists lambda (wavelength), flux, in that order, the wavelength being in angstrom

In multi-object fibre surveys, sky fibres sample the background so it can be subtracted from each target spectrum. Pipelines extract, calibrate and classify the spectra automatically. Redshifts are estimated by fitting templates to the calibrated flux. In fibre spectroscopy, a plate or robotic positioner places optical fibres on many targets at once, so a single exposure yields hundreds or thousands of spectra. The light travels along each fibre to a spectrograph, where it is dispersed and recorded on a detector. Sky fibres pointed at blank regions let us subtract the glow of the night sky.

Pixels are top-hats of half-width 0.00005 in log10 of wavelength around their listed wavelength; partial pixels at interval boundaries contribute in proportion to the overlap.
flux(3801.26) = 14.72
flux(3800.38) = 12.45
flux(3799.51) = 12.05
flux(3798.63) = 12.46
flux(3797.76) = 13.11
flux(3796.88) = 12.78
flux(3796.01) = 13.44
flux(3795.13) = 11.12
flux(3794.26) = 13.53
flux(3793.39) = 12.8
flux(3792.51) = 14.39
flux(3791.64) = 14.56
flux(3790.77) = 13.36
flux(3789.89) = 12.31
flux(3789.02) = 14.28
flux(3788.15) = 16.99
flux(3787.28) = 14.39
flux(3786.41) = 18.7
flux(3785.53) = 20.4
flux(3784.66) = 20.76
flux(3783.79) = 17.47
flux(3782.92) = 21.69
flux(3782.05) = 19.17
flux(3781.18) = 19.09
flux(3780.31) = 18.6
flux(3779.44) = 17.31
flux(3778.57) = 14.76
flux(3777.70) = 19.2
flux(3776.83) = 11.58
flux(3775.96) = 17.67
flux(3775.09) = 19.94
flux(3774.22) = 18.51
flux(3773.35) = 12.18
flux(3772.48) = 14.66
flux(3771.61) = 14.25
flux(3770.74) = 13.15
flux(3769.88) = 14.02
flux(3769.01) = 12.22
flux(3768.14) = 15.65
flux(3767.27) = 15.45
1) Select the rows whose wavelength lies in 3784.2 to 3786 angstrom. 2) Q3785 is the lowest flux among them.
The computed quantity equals 20.4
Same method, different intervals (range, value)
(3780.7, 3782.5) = 19.09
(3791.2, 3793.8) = 12.8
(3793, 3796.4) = 11.12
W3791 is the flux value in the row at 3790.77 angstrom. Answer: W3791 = 13.36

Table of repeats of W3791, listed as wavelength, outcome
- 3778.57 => 14.76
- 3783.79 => 17.47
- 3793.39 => 12.8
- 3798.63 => 12.46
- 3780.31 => 18.6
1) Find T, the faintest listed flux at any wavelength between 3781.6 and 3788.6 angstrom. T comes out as 14.39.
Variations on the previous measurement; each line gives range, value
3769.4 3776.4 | 12.18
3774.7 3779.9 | 11.58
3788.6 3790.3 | 12.31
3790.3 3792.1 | 13.36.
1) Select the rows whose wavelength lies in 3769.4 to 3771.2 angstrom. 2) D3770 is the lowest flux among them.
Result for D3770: 13.15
